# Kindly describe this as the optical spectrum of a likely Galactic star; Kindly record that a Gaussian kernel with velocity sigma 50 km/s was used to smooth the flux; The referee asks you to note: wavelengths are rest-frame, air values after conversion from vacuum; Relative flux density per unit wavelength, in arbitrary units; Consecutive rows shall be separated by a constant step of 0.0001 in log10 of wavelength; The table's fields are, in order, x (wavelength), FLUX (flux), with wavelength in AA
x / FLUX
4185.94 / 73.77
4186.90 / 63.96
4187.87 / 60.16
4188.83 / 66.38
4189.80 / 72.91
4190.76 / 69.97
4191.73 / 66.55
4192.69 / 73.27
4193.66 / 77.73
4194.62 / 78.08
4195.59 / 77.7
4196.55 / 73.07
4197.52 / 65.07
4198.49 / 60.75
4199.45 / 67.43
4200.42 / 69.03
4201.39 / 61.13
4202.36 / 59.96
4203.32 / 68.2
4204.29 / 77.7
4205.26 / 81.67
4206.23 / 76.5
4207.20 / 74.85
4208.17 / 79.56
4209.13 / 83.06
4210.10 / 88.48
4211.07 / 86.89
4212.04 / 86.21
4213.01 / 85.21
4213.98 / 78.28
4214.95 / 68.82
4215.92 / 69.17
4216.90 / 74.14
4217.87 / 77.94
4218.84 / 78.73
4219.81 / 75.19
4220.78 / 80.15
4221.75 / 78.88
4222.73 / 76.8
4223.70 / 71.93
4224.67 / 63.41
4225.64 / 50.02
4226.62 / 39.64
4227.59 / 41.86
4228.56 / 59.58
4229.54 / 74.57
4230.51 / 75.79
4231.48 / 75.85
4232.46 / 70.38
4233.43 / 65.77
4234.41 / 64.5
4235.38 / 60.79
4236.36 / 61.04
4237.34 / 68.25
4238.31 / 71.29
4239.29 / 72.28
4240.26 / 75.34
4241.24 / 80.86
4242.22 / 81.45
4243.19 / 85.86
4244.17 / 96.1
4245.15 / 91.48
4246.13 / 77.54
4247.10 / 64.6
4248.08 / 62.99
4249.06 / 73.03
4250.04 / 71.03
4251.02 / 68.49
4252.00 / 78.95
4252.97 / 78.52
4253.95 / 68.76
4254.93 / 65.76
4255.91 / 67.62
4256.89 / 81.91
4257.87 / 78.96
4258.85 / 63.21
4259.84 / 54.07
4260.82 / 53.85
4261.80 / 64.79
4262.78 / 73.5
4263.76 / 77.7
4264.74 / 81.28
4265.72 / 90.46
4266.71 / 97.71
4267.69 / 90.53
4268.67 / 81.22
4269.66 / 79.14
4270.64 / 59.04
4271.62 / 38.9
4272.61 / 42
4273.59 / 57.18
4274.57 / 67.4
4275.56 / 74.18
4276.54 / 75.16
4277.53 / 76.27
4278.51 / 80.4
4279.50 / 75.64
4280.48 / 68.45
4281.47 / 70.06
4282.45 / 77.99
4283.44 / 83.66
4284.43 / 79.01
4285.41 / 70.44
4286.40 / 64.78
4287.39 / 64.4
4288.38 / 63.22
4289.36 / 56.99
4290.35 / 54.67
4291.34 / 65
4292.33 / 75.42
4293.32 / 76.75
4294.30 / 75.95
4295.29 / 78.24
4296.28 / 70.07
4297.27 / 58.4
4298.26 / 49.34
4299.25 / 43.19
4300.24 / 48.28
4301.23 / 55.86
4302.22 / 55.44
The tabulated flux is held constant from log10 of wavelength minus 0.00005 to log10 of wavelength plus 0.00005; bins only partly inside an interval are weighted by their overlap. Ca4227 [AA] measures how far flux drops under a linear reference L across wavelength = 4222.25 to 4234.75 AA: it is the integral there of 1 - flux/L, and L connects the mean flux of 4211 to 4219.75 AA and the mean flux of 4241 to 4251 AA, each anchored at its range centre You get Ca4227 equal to 2.2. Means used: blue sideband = 77.8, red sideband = 77.9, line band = 63.9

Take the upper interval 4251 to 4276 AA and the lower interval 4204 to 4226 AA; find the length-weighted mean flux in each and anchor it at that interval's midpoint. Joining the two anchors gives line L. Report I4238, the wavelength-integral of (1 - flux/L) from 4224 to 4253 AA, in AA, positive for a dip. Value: 1.5 AA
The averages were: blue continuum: 76.8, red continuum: 70.6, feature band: 70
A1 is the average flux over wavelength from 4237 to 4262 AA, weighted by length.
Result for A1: 73.1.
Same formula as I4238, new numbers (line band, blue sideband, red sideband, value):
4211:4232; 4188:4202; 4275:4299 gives -0.4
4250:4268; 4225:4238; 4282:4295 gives -2.2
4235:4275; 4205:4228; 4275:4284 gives 1.5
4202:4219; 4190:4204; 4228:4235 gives -2.1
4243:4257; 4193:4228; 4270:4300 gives -1.2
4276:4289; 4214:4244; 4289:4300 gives -1.6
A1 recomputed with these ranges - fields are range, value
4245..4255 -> 72.5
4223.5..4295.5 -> 70.4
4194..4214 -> 75.2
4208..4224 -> 78.9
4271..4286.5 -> 68.9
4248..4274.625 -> 70.4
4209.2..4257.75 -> 72.8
